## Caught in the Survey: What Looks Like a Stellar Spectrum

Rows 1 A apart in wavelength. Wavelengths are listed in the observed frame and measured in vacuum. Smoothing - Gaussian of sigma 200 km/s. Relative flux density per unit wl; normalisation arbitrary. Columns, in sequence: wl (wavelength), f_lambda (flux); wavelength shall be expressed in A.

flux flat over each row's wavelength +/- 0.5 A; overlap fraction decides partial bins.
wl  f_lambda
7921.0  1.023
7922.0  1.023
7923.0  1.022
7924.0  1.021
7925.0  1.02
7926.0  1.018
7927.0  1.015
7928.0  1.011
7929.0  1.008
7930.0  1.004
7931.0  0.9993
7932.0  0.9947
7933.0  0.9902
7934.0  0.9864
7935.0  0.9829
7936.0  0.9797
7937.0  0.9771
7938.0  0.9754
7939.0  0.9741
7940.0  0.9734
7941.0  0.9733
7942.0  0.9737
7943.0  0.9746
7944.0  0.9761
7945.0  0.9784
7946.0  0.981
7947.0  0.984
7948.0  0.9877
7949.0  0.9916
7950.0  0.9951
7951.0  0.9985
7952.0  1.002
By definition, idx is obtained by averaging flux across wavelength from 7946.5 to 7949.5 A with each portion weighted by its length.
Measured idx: 0.988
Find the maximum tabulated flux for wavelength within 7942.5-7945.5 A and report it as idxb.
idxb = 0.9784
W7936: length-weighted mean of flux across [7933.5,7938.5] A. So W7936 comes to 0.98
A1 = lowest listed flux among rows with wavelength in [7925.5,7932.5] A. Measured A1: 0.9947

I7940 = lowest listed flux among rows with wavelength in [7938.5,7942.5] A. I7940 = 0.9733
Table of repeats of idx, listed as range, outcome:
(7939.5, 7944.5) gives 0.974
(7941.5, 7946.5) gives 0.977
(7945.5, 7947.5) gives 0.982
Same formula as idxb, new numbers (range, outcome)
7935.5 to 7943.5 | 0.9797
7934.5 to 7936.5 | 0.9829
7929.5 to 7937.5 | 1.004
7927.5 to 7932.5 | 1.011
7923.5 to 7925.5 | 1.021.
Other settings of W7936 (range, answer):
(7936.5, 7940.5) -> 0.975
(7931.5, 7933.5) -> 0.992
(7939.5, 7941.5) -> 0.973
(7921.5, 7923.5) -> 1.02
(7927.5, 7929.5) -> 1.01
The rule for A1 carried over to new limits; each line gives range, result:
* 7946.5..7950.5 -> 0.984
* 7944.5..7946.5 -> 0.9784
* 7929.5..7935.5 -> 0.9829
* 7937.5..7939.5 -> 0.9741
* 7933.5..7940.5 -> 0.9734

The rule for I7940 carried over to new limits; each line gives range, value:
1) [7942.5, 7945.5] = 0.9746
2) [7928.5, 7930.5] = 1.004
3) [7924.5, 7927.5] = 1.015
